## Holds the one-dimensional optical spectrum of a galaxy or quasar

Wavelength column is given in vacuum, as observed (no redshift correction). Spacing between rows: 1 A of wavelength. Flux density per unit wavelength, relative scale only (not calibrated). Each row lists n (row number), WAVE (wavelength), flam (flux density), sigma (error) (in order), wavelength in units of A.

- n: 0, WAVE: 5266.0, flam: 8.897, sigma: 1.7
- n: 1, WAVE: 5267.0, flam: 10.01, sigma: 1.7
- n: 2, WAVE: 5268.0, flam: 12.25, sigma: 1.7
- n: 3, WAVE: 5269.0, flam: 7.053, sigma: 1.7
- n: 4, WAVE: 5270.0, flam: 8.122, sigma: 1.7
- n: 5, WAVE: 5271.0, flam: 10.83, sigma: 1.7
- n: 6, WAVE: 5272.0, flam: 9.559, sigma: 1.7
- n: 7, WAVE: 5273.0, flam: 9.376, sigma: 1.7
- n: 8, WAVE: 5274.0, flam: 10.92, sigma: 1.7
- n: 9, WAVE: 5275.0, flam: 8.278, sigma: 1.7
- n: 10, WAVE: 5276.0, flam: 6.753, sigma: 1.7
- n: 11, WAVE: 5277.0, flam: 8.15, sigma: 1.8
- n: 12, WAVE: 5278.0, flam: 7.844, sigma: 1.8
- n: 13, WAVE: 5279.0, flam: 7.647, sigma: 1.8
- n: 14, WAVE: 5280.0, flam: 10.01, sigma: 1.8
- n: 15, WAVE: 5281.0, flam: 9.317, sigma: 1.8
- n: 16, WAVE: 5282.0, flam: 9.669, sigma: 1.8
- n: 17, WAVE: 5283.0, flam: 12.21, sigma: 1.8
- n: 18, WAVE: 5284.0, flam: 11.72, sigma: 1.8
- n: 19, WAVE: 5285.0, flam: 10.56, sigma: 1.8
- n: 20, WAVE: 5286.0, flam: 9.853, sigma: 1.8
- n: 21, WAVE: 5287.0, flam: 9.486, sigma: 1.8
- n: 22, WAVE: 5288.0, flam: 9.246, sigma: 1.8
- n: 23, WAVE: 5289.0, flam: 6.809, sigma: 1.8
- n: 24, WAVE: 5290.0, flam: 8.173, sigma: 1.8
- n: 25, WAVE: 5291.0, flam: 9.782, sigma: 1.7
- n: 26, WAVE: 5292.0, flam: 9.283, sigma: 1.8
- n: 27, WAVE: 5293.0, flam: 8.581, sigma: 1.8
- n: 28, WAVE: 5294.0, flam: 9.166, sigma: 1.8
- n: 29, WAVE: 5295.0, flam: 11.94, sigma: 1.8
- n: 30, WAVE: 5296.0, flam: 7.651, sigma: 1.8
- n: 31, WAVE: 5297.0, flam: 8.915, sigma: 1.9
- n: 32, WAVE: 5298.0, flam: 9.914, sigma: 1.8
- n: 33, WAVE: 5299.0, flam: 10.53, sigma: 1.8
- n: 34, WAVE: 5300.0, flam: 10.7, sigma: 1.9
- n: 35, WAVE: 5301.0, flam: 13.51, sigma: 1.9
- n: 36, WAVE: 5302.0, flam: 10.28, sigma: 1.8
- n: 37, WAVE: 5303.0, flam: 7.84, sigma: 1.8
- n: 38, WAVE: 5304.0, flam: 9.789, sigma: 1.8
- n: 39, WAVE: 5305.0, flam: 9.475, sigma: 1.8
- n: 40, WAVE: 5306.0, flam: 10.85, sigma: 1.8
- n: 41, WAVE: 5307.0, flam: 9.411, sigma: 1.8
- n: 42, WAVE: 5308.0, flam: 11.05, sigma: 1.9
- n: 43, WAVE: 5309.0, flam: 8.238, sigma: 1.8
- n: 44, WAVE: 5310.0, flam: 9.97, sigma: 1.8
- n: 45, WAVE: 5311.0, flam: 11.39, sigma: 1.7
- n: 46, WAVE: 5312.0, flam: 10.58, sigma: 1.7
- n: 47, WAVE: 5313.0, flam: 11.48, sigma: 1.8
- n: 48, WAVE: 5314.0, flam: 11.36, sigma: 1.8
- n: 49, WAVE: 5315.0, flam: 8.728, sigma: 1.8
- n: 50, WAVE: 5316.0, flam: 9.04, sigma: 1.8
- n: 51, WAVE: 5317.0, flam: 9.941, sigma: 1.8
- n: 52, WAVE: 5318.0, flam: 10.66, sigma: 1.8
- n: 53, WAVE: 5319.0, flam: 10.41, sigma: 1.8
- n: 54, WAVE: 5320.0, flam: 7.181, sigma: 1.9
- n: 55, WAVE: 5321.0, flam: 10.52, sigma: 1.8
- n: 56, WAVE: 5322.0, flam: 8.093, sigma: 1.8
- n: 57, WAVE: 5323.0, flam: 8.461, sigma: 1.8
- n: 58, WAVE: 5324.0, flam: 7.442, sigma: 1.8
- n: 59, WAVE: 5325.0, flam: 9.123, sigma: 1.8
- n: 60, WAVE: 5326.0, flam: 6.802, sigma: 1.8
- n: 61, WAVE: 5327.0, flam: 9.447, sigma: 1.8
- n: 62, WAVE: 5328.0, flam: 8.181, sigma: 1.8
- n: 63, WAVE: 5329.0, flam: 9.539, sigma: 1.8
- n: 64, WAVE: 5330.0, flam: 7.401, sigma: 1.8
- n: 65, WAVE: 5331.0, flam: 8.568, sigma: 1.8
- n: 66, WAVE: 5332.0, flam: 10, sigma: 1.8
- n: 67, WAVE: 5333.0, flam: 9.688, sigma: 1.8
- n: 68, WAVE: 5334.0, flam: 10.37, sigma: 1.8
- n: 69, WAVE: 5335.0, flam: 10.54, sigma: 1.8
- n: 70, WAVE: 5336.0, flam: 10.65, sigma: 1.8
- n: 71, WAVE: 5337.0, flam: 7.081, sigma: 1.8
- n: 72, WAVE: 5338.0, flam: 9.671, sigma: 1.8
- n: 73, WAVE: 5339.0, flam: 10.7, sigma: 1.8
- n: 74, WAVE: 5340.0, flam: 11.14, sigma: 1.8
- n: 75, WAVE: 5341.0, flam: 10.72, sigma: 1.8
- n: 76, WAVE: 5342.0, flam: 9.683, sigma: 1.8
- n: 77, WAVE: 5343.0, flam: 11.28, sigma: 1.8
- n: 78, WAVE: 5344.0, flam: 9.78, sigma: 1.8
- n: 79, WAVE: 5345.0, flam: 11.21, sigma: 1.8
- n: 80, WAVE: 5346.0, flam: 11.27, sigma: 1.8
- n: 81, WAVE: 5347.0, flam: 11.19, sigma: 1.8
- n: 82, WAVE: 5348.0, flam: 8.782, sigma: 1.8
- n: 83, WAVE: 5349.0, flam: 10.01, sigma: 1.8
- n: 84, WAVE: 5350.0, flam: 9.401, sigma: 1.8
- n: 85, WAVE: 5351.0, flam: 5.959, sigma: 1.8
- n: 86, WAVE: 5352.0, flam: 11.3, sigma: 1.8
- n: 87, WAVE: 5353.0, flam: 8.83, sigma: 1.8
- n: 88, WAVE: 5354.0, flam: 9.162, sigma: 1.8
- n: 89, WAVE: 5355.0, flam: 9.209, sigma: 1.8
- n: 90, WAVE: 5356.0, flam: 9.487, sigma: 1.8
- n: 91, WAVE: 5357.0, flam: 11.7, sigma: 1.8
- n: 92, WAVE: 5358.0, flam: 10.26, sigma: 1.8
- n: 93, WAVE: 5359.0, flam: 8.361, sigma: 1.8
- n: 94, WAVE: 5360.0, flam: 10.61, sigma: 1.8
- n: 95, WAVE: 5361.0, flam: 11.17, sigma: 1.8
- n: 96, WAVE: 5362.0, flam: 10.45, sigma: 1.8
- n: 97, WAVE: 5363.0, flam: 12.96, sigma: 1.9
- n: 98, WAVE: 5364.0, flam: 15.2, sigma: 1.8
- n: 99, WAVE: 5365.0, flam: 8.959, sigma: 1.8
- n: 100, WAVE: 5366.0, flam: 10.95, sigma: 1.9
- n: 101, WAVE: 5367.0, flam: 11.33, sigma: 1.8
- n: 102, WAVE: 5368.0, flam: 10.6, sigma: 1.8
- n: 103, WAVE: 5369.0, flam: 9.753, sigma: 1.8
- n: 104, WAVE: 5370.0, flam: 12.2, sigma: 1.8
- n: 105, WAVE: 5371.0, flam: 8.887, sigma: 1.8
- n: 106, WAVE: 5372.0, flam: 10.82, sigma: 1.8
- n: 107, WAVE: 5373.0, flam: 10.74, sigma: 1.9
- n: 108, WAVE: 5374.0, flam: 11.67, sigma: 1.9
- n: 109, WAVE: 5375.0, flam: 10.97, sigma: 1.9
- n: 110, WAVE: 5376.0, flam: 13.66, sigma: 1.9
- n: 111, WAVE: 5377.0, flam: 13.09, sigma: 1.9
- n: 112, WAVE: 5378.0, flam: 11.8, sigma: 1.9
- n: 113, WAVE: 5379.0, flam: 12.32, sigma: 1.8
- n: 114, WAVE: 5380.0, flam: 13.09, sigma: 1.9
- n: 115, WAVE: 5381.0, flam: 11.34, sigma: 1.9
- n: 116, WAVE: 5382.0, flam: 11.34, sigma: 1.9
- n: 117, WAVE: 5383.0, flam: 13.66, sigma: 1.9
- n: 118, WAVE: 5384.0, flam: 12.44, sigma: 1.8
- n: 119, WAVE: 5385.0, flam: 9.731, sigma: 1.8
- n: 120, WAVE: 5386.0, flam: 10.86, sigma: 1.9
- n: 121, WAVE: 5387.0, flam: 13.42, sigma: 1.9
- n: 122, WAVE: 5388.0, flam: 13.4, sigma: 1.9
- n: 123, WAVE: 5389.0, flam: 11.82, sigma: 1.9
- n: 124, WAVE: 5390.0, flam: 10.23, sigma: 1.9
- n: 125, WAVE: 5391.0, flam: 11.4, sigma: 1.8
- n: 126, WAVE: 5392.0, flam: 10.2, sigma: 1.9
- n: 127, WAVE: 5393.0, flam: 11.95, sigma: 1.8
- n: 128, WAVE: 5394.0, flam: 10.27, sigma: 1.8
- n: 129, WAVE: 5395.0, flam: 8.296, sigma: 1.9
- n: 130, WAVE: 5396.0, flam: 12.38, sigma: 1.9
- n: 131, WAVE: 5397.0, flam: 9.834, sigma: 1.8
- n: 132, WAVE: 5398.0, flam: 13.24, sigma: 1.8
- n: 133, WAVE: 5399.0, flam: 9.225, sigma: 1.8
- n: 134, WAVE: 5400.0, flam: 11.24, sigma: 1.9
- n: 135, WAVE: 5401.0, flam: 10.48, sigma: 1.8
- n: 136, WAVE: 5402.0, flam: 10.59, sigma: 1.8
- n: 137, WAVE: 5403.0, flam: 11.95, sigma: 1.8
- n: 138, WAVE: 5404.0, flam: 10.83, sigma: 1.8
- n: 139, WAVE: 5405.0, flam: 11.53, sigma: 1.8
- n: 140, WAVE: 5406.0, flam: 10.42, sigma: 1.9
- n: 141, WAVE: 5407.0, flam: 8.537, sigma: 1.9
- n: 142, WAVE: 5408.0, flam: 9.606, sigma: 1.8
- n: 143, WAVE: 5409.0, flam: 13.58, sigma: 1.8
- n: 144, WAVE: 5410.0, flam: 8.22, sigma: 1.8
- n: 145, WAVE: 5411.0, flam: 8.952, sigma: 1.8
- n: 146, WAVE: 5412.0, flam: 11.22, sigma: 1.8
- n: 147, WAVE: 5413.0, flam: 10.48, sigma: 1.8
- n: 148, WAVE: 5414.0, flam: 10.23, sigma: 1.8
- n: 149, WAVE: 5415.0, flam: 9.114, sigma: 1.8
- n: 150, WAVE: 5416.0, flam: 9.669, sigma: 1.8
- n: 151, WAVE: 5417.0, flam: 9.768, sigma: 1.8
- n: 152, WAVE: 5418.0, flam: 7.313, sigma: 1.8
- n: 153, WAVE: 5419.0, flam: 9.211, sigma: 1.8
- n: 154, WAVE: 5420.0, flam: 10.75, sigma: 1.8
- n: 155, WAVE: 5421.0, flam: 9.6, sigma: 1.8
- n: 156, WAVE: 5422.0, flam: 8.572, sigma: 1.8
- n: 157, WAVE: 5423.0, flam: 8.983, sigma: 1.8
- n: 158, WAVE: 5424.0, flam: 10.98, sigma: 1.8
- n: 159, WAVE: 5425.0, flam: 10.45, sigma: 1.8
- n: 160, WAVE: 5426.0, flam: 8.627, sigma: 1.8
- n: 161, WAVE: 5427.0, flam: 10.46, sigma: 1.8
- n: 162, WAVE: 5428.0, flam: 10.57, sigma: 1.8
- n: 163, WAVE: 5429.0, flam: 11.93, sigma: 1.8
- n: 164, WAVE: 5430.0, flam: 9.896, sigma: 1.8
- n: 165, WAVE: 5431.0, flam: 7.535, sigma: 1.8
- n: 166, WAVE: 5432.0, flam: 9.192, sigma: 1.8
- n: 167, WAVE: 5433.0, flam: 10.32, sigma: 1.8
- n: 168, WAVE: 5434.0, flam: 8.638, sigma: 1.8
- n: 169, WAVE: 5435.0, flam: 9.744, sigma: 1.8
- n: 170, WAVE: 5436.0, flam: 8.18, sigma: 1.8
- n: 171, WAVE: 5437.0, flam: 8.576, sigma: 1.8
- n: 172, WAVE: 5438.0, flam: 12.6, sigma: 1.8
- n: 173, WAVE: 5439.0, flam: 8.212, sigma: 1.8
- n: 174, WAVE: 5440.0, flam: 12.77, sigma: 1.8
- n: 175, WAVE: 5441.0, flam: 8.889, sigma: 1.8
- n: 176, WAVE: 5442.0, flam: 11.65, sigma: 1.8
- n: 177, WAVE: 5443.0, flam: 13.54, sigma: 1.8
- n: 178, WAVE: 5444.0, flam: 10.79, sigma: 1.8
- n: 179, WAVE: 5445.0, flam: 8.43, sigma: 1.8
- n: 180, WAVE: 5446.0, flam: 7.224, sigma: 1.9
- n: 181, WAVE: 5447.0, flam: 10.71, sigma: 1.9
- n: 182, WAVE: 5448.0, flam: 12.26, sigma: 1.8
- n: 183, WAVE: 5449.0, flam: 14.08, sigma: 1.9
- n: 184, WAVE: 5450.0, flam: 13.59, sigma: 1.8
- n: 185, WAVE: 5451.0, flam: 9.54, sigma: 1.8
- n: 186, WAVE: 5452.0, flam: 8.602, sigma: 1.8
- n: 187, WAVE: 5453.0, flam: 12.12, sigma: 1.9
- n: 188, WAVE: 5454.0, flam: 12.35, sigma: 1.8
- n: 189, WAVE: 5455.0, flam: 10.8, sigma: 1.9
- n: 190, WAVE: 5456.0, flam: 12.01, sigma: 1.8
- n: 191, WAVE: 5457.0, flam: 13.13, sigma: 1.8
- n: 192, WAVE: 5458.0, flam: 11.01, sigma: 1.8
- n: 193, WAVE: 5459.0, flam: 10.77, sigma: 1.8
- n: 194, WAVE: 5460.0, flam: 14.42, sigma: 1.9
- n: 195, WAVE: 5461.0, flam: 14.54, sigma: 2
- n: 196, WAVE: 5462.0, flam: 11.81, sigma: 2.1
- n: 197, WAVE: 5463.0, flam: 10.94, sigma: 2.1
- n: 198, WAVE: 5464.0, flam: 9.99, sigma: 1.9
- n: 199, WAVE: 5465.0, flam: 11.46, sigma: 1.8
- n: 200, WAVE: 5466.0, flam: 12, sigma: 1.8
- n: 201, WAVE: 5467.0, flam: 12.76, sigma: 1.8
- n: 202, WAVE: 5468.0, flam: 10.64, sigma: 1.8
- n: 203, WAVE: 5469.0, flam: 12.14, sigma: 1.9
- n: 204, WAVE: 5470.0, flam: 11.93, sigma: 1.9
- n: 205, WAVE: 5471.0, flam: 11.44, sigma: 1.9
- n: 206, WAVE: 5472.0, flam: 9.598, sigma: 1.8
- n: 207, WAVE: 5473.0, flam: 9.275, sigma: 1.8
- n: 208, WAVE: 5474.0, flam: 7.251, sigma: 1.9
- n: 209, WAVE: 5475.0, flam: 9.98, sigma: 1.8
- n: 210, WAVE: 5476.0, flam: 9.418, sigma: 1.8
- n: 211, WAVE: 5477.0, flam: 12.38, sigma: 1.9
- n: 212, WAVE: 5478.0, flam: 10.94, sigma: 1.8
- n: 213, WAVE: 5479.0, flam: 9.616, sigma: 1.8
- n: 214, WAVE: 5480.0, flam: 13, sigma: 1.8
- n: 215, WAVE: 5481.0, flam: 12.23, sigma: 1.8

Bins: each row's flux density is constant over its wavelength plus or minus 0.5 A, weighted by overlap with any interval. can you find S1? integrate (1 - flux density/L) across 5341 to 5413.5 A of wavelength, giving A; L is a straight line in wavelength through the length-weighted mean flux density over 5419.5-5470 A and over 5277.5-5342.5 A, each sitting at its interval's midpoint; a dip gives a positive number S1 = -4.62 A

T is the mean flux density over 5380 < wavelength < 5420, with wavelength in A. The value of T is 10.7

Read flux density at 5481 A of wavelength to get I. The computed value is 12.23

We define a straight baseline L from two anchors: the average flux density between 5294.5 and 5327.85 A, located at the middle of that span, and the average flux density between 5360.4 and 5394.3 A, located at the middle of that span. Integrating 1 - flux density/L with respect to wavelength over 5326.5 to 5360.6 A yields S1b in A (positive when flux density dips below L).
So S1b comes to 2.8 A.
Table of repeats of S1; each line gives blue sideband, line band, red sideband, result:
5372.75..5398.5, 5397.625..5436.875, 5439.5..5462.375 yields 5.51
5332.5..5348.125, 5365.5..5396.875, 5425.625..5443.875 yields -3.77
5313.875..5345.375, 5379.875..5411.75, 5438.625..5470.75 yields -1.69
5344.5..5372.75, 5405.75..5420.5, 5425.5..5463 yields 1.17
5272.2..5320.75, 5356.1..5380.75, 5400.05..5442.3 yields -3.60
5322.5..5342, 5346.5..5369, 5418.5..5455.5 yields -1.78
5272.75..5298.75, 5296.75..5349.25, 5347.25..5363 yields -1.31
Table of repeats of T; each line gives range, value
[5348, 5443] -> 10.5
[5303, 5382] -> 10.2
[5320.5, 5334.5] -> 8.83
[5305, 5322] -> 9.98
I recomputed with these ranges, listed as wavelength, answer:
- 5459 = 10.77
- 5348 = 8.782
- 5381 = 11.34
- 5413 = 10.48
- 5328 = 8.181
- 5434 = 8.638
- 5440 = 12.77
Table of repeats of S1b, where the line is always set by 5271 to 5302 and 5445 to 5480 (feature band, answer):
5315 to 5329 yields 1.4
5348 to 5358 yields 0.7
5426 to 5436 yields 1.1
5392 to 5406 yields -0.4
